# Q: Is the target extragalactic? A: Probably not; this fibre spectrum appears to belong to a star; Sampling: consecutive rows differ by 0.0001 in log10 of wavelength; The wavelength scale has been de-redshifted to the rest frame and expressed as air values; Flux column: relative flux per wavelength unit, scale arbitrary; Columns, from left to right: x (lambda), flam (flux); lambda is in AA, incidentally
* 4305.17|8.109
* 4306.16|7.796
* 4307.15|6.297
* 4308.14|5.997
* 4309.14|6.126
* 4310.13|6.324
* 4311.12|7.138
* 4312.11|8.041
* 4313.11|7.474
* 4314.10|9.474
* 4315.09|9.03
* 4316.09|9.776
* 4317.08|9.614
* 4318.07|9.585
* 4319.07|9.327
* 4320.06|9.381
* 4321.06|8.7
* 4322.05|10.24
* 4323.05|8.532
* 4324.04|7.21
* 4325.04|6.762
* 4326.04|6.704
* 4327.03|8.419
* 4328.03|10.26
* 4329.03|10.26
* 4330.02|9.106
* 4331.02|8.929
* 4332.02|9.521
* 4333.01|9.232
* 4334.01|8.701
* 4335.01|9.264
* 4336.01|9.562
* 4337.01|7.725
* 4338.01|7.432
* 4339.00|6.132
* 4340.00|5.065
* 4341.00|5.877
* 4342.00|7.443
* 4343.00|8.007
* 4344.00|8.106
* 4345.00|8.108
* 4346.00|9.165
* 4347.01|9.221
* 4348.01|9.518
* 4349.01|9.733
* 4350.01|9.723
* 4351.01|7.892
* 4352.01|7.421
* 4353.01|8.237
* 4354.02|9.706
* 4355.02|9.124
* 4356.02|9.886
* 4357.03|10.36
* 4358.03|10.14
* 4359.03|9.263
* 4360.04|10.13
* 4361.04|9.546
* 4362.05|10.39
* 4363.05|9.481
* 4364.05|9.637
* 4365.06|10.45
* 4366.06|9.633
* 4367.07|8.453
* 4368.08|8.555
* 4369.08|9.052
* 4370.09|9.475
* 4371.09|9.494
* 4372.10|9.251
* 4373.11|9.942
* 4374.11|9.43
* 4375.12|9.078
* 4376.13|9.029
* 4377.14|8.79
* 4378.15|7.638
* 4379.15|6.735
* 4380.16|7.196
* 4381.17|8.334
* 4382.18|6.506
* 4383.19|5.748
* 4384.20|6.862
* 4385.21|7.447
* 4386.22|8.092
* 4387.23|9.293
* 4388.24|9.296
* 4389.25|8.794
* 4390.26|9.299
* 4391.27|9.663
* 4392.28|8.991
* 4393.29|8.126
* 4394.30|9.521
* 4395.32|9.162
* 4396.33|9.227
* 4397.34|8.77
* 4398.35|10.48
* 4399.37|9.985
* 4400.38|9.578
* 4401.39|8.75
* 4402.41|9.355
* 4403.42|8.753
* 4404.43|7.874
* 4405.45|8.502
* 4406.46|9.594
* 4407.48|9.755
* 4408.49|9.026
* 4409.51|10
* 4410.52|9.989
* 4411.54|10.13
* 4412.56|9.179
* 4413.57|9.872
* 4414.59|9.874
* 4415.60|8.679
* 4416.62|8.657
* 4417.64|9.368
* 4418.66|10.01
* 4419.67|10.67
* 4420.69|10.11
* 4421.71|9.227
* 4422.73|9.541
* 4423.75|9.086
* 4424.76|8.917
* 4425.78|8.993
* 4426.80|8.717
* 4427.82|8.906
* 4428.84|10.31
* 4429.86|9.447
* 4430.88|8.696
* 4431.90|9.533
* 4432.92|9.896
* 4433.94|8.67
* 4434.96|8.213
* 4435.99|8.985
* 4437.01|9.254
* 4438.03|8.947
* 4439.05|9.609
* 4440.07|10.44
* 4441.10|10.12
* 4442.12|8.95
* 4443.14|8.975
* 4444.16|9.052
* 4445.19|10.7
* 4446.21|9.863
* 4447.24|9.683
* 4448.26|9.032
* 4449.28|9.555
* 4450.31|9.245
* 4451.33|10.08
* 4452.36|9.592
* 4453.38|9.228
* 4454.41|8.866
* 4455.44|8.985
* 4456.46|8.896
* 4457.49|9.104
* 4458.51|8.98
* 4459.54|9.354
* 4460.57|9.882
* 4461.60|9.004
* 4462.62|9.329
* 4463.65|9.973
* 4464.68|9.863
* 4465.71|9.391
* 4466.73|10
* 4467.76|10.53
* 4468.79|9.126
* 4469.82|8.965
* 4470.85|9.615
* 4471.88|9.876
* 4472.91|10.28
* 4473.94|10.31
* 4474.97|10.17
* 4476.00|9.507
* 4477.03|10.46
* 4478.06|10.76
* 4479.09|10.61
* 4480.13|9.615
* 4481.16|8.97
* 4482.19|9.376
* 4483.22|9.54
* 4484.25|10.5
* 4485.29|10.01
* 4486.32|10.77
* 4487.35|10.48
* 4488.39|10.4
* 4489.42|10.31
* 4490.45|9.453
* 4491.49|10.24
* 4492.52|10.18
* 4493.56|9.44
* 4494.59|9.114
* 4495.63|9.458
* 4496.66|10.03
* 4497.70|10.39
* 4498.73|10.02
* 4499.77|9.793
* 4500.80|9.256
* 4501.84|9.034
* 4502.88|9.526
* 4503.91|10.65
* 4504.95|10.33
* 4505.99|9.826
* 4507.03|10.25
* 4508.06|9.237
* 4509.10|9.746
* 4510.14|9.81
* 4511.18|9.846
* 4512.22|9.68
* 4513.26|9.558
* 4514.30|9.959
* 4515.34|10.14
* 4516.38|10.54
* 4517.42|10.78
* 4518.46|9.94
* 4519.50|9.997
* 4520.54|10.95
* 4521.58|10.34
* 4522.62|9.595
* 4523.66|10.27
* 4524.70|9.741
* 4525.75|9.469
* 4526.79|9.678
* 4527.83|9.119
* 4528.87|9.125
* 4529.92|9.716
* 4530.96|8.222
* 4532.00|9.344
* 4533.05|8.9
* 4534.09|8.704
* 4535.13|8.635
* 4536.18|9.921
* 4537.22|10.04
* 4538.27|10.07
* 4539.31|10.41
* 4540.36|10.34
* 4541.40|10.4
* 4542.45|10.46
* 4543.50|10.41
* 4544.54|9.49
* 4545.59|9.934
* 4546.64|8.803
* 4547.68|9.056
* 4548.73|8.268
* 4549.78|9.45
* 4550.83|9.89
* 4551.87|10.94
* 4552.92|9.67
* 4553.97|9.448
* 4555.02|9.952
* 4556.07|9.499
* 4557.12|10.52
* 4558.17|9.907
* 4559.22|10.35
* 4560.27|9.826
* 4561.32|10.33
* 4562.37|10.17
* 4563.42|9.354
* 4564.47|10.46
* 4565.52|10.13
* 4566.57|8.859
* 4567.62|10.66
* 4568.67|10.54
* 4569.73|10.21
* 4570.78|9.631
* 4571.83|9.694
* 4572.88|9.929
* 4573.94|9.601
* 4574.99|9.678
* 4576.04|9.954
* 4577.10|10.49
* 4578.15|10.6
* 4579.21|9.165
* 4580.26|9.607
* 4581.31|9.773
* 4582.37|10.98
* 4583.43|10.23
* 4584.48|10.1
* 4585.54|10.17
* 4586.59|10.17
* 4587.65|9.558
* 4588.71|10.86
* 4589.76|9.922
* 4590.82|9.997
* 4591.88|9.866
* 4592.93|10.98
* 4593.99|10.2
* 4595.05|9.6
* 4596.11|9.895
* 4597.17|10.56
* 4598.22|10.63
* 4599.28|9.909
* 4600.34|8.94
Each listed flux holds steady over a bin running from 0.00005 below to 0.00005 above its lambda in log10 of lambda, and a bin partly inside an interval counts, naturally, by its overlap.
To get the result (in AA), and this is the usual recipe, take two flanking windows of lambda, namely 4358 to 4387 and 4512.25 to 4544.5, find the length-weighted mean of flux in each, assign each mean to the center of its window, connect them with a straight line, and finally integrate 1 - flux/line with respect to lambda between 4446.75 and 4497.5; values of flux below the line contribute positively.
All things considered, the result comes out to -1.6 AA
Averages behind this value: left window 8.73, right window 9.82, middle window 9.72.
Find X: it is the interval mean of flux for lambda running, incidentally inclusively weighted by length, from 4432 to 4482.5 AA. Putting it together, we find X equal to 9.55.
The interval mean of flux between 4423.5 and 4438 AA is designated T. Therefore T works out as 9.11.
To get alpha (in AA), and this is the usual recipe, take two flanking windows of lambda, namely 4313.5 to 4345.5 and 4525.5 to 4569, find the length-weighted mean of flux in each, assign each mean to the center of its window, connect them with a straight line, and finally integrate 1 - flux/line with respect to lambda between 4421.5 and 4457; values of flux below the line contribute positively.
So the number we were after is -0.8 AA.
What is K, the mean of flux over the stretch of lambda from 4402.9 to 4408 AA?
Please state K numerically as 8.91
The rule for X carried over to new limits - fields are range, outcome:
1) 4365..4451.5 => 9.11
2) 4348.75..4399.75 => 8.94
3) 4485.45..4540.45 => 9.82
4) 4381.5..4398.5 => 8.51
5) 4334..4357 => 8.34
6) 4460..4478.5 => 9.83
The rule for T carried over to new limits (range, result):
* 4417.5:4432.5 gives 9.44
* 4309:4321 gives 8.52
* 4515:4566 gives 9.81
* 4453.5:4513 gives 9.77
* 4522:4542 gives 9.57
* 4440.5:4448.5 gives 9.57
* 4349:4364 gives 9.4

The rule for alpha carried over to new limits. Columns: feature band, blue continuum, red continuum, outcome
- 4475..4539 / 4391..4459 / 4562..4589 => -0.8 AA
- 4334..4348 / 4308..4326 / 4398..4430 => 1.1 AA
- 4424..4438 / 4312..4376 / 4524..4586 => 0.2 AA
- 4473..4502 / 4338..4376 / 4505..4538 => -1.2 AA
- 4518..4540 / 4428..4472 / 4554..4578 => 0.4 AA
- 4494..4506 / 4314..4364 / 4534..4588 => -0.2 AA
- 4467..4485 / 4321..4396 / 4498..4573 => -0.9 AA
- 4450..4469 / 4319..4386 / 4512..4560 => -0.3 AA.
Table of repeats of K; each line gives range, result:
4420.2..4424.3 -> 9.49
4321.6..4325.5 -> 8.17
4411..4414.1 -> 9.71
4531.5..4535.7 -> 8.9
